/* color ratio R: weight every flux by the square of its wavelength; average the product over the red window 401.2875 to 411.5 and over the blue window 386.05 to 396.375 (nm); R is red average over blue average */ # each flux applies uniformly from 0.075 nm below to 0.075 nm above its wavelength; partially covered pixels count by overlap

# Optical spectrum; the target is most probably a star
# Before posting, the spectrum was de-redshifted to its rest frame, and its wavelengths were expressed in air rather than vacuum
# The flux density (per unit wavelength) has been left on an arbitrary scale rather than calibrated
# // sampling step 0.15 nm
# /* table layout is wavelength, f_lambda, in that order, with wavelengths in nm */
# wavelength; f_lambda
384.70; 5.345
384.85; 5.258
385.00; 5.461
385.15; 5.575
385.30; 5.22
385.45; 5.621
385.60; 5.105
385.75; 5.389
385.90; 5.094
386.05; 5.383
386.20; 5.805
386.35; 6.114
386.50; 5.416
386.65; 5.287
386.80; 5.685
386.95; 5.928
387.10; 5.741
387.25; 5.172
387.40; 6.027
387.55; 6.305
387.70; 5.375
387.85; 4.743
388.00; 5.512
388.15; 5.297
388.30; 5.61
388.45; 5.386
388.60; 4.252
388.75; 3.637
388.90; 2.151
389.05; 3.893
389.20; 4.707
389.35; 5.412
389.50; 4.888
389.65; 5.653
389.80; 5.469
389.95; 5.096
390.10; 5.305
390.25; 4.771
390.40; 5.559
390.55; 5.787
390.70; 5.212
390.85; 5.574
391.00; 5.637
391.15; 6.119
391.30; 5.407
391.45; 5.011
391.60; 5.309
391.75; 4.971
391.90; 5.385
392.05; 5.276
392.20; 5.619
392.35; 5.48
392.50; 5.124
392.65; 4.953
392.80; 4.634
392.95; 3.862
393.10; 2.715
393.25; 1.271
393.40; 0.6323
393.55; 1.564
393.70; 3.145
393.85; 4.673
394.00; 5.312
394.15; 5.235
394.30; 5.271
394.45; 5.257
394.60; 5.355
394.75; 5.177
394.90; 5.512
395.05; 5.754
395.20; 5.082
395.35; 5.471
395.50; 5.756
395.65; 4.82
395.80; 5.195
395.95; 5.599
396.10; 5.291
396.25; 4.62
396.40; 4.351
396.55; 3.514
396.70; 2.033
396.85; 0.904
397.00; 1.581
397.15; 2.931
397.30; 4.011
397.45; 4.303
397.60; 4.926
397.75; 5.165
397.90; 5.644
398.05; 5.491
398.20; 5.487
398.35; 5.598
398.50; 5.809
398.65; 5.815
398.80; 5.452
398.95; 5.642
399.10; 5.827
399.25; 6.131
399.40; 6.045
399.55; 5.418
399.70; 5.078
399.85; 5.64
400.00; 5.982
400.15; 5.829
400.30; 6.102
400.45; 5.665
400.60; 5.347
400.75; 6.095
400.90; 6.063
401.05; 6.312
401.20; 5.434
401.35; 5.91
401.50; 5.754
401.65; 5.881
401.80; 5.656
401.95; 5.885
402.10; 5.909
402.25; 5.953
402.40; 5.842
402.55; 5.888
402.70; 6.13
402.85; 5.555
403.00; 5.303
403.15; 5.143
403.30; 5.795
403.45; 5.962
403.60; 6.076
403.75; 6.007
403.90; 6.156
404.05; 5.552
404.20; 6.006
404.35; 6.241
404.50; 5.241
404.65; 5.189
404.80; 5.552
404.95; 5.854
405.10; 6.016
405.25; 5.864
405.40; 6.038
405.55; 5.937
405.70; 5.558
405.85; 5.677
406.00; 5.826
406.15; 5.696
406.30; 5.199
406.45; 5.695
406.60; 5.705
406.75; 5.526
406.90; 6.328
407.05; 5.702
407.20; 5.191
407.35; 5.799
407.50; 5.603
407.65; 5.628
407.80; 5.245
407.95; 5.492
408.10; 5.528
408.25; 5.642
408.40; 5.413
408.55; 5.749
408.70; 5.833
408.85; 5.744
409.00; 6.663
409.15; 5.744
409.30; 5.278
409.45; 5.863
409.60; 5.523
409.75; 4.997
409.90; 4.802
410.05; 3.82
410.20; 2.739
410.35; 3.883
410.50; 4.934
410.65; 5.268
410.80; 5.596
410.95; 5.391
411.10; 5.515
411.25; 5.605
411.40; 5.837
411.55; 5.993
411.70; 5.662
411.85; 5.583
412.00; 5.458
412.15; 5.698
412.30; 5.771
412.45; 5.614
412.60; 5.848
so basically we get 1.21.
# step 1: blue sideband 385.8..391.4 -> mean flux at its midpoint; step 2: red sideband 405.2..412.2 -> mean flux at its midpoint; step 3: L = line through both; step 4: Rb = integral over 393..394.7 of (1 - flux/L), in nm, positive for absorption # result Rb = 0.52 nm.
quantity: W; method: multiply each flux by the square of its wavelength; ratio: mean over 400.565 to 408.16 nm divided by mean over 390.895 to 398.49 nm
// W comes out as 1.3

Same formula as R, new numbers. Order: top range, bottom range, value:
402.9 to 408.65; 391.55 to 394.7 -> 1.40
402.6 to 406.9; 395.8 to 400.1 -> 1.23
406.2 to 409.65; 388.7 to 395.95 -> 1.28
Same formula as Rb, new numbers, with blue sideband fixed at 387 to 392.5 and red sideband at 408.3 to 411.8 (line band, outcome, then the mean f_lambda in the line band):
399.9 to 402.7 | -0.327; 5.87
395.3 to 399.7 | 0.374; 4.79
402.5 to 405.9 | -0.323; 5.77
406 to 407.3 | -0.089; 5.64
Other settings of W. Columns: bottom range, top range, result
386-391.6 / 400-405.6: 1.19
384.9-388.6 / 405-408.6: 1.14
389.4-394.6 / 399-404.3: 1.28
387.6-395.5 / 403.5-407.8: 1.28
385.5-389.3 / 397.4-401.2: 1.16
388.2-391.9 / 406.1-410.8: 1.17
